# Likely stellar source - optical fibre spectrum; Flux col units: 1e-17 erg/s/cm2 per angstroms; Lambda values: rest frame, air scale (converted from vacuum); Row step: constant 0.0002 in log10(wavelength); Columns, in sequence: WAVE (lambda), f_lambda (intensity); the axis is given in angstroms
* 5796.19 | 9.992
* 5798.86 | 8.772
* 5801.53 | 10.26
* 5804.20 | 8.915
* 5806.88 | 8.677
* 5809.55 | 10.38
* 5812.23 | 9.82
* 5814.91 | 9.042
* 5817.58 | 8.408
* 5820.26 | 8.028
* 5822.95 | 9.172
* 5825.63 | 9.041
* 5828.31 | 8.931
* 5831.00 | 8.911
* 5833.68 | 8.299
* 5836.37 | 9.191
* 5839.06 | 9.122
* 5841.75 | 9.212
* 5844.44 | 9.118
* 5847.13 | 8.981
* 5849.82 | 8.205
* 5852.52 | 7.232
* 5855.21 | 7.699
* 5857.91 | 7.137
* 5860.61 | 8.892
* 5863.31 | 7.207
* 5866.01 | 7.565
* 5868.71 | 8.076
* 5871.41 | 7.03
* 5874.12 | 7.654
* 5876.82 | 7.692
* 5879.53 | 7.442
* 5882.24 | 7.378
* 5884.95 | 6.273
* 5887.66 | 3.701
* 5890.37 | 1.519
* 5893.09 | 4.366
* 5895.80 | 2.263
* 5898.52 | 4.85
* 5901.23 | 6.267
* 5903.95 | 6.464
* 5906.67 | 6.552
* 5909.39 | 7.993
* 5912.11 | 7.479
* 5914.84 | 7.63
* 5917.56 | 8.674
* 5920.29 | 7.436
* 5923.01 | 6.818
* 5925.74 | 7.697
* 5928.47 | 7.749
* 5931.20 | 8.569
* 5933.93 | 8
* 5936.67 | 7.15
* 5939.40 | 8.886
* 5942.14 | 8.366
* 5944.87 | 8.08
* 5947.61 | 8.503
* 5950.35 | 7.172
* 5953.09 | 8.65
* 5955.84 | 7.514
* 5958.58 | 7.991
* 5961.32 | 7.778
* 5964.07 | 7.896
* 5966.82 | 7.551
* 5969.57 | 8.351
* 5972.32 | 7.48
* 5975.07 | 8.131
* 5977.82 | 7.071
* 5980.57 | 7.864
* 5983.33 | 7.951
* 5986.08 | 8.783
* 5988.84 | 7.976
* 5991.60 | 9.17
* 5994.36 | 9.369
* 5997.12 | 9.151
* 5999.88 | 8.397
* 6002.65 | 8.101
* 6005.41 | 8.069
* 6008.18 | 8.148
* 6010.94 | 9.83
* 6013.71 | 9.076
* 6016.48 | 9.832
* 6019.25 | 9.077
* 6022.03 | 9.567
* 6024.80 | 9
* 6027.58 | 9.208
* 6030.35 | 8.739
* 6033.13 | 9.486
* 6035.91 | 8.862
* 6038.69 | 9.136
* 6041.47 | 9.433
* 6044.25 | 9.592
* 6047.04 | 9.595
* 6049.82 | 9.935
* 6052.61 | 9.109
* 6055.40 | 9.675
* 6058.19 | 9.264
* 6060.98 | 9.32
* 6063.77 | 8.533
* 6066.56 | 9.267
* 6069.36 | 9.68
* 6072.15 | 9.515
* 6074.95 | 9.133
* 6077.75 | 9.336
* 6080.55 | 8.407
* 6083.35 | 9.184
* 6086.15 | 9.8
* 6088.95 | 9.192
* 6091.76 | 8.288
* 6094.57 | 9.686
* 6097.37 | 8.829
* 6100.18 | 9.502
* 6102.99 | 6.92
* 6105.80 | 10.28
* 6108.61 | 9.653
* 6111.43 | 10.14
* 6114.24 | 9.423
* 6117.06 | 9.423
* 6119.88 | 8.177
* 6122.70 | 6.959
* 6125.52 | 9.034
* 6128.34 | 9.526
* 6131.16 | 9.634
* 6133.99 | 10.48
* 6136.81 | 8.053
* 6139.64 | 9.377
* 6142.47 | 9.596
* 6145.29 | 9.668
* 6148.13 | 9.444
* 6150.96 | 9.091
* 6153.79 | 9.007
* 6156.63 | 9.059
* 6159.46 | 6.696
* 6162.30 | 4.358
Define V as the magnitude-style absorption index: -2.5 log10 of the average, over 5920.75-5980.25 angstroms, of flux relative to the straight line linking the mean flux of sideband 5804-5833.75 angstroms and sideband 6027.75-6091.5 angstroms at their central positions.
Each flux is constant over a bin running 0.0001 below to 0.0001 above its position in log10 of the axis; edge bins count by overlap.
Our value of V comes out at 0.16 mag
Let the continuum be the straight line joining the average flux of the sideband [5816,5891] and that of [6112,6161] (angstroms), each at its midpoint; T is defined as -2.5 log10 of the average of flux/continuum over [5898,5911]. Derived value 0.221 mag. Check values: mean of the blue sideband 7.82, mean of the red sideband 8.99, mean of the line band 6.55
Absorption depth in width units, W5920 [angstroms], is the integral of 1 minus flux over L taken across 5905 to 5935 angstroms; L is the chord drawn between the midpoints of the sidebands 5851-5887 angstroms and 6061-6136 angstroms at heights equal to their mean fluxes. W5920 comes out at 0.5 angstroms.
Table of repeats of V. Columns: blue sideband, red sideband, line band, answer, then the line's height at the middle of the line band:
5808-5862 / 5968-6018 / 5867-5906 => 0.43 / 8.66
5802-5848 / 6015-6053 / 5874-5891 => 0.45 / 9.12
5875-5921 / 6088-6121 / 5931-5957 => -0.19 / 6.79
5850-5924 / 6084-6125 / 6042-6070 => -0.11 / 8.5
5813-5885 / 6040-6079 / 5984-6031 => 0.02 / 9.1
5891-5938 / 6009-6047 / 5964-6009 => 0.02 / 8.36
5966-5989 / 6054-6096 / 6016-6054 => -0.08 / 8.68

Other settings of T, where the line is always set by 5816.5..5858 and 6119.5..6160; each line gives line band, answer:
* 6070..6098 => -0.03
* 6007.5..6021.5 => -0.05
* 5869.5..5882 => 0.16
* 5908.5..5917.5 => 0.11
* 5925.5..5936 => 0.10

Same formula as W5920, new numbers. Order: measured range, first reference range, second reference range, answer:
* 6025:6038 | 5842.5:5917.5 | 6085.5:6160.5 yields -1.3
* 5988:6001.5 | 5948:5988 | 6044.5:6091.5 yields -0.9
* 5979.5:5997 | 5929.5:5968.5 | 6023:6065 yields -0.1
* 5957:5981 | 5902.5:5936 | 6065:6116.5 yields 0.8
